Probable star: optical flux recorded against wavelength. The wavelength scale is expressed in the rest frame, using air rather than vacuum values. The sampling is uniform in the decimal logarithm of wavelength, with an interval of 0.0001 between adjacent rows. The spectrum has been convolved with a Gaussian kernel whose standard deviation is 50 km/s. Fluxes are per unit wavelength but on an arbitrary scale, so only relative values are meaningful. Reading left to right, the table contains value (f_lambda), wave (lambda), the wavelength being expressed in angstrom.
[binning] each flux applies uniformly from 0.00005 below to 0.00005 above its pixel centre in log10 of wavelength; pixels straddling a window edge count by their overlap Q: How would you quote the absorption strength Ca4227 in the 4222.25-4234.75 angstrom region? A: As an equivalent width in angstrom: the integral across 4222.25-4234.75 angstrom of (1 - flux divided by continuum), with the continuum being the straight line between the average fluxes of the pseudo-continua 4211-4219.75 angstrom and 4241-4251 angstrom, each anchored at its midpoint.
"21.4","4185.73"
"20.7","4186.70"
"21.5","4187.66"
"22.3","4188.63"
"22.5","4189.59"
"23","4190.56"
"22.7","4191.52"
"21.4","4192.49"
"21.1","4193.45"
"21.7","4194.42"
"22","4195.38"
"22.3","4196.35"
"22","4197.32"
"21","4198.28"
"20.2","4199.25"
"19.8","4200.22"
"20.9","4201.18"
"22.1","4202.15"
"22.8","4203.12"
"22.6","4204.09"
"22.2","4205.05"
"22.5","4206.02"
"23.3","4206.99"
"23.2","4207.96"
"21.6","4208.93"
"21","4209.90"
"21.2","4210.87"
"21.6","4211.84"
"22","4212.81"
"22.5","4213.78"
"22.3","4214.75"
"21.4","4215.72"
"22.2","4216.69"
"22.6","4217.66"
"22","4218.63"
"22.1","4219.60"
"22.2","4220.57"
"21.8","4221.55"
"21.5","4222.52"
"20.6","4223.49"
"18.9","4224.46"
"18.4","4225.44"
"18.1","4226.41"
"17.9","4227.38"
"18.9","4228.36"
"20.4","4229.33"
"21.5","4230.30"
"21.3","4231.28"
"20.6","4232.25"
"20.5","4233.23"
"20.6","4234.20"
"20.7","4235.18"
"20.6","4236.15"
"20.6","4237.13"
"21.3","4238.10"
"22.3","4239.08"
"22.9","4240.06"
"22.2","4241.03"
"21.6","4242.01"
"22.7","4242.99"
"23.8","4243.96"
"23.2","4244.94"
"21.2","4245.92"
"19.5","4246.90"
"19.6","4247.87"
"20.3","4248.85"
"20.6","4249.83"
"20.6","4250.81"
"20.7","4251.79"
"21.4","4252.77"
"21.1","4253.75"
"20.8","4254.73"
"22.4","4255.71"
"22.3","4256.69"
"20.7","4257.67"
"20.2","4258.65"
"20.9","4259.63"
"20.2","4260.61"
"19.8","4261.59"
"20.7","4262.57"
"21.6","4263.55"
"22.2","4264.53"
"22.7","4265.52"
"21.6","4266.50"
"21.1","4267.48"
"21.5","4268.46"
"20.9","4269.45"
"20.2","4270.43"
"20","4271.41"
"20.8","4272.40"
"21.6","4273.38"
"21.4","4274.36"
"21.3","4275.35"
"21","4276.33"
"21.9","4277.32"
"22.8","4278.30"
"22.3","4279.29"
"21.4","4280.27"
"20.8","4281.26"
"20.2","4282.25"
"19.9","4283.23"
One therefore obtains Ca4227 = 1.1 angstrom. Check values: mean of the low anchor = 22.1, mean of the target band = 19.9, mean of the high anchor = 21.4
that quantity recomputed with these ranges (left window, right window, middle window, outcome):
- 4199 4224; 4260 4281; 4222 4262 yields 1.38 angstrom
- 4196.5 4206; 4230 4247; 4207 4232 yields 0.52 angstrom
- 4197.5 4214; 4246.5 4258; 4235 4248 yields -0.37 angstrom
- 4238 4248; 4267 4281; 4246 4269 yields 0.69 angstrom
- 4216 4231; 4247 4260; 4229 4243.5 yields -0.43 angstrom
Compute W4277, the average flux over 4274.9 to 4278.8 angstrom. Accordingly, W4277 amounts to 21.8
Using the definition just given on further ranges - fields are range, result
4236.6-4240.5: 21.7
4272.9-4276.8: 21.3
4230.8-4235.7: 20.8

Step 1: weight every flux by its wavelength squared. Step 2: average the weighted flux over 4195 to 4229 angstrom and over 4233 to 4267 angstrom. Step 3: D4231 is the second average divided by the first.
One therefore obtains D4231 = 1.01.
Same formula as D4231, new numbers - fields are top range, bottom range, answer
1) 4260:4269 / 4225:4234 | 1.09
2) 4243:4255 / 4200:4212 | 0.98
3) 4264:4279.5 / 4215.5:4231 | 1.06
